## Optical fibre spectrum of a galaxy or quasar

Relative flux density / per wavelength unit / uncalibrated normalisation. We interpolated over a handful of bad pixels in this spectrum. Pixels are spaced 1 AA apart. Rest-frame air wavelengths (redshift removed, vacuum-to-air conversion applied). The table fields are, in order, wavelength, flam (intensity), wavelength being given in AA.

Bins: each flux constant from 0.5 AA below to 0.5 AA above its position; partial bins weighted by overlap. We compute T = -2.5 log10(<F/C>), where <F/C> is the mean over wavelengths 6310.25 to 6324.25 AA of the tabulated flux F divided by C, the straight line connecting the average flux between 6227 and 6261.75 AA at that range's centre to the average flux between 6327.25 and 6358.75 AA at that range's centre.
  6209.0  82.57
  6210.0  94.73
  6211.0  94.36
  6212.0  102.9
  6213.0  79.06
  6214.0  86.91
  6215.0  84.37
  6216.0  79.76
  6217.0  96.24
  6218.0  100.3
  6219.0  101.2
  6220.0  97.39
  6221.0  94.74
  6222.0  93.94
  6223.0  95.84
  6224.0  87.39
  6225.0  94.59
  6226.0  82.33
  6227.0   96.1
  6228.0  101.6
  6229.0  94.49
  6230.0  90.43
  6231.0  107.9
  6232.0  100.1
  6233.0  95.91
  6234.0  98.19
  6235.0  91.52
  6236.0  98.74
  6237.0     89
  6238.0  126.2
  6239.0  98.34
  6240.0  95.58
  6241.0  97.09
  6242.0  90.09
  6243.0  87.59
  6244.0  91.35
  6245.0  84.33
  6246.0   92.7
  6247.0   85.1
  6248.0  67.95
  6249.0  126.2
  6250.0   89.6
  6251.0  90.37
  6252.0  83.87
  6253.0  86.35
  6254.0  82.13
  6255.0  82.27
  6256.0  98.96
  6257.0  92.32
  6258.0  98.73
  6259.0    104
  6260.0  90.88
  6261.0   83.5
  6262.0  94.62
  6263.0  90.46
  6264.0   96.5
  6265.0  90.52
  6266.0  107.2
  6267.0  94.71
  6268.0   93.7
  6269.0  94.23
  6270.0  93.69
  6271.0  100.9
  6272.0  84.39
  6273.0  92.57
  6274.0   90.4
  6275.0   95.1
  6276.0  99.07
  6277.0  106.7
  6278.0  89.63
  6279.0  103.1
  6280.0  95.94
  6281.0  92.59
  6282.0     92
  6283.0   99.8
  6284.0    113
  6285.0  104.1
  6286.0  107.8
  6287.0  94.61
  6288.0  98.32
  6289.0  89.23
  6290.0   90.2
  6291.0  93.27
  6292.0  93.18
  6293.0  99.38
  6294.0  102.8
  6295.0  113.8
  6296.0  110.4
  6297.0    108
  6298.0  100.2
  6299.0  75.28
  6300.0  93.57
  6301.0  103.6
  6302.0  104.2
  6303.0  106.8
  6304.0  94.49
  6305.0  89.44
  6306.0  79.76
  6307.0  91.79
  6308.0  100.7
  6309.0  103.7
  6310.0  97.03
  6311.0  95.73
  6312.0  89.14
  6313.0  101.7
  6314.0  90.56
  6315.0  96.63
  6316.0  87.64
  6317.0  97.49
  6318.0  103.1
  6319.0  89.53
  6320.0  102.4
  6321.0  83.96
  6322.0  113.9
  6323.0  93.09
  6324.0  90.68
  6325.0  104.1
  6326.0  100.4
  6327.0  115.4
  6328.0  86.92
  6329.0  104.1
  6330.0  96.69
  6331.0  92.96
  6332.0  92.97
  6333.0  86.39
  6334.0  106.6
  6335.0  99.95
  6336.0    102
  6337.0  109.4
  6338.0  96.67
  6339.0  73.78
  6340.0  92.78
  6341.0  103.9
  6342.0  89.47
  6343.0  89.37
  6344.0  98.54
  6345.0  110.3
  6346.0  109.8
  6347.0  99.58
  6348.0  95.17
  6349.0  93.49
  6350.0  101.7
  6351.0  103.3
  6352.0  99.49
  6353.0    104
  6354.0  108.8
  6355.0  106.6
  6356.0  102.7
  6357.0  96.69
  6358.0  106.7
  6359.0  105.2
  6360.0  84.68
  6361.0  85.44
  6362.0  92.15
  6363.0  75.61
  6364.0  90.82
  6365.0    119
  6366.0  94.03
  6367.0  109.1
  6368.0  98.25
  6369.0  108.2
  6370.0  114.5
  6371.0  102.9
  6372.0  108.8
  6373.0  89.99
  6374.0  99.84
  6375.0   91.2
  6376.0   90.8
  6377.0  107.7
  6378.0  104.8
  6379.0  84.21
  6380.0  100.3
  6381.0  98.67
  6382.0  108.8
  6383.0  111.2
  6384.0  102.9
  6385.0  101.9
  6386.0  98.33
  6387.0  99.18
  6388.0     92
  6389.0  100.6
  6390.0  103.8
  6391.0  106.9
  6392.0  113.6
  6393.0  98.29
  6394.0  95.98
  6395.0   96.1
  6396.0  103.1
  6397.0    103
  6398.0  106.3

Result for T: 0.024 mag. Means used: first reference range 94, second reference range 98.9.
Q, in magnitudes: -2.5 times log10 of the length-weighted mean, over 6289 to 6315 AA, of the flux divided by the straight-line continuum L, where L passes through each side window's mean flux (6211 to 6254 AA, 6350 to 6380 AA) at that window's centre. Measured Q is 0.00 mag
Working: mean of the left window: 93.5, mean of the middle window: 97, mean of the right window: 99.5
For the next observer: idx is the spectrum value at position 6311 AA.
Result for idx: 95.73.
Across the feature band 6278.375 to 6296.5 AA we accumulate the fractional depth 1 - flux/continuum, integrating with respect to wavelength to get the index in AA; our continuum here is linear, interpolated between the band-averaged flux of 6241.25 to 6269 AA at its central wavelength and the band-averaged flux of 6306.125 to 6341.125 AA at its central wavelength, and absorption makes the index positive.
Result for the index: -1.1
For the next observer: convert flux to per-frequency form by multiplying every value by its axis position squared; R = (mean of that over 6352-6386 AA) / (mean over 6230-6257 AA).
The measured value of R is 1.11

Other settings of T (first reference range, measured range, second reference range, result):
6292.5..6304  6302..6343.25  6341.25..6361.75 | 0.05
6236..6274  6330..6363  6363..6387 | 0.02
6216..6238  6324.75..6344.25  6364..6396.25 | 0.03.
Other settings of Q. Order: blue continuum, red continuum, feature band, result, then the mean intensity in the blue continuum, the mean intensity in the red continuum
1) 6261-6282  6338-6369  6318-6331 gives -0.015 mag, 94.9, 98.2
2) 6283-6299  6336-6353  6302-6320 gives 0.046 mag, 100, 98.2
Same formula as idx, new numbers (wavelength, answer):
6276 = 99.07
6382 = 108.8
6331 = 92.96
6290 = 90.2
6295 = 113.8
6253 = 86.35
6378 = 104.8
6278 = 89.63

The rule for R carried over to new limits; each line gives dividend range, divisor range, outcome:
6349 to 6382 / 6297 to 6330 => 1.05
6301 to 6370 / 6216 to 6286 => 1.06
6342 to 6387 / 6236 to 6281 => 1.10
